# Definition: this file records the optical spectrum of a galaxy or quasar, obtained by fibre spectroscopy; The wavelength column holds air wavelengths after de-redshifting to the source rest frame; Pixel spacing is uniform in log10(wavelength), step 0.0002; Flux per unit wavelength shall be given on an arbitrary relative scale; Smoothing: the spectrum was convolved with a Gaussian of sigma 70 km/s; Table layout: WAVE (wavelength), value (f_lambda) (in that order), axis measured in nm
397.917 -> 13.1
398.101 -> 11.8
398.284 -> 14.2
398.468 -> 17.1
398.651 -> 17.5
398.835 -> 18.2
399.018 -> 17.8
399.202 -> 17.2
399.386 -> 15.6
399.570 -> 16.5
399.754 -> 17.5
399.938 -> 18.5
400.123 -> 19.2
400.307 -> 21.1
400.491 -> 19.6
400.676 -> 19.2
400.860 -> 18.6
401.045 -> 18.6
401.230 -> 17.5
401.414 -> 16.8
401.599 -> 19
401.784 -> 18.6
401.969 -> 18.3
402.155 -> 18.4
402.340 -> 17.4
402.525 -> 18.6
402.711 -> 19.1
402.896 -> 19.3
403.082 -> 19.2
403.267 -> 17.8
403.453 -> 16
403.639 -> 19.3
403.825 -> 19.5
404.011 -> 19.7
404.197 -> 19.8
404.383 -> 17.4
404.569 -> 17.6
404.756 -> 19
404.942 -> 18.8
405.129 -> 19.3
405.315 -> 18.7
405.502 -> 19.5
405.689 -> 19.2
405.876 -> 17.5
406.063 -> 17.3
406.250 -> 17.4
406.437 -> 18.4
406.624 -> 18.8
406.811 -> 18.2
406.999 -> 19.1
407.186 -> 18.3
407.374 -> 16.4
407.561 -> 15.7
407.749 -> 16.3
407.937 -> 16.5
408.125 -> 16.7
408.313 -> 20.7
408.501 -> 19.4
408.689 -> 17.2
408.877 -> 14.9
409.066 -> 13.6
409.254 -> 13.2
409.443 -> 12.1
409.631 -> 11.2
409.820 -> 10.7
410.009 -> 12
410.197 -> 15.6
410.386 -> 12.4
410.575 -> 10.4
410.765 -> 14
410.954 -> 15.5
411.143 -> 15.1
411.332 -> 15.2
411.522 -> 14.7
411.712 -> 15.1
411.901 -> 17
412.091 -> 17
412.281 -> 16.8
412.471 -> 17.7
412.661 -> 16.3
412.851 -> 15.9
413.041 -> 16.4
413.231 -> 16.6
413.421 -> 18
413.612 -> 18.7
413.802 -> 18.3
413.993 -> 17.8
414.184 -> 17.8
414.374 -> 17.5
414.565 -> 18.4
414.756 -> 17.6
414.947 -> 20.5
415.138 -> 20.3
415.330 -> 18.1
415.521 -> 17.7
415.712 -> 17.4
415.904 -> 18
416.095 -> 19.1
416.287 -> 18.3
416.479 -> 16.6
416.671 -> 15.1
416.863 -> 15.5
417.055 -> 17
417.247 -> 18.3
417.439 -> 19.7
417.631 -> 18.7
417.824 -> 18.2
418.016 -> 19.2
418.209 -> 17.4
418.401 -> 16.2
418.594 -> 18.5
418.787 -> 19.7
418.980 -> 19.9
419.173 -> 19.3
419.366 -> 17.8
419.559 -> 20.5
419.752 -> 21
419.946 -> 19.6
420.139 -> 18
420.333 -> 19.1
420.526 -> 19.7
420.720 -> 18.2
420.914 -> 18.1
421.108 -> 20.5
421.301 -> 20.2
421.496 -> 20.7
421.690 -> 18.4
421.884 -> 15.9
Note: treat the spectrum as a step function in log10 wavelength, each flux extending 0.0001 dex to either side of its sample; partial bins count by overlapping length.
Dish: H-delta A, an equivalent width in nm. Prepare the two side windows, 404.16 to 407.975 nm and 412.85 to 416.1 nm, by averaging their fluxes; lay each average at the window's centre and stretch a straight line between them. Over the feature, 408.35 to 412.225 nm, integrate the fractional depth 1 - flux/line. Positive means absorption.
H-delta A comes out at 0.78 nm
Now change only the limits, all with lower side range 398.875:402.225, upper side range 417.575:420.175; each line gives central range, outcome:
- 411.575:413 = 0.16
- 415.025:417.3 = 0.14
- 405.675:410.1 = 0.54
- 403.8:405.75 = -0.06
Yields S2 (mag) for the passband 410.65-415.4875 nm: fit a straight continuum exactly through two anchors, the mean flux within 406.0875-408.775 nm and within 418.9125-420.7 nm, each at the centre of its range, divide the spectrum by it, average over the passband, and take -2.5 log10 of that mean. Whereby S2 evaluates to 0.09 mag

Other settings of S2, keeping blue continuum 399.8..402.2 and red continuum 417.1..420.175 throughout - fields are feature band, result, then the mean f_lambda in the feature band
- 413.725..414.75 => 0.05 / 17.9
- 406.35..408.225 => 0.08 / 17.4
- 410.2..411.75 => 0.31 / 14.1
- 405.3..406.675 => 0.03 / 18.3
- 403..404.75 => 0.01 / 18.5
